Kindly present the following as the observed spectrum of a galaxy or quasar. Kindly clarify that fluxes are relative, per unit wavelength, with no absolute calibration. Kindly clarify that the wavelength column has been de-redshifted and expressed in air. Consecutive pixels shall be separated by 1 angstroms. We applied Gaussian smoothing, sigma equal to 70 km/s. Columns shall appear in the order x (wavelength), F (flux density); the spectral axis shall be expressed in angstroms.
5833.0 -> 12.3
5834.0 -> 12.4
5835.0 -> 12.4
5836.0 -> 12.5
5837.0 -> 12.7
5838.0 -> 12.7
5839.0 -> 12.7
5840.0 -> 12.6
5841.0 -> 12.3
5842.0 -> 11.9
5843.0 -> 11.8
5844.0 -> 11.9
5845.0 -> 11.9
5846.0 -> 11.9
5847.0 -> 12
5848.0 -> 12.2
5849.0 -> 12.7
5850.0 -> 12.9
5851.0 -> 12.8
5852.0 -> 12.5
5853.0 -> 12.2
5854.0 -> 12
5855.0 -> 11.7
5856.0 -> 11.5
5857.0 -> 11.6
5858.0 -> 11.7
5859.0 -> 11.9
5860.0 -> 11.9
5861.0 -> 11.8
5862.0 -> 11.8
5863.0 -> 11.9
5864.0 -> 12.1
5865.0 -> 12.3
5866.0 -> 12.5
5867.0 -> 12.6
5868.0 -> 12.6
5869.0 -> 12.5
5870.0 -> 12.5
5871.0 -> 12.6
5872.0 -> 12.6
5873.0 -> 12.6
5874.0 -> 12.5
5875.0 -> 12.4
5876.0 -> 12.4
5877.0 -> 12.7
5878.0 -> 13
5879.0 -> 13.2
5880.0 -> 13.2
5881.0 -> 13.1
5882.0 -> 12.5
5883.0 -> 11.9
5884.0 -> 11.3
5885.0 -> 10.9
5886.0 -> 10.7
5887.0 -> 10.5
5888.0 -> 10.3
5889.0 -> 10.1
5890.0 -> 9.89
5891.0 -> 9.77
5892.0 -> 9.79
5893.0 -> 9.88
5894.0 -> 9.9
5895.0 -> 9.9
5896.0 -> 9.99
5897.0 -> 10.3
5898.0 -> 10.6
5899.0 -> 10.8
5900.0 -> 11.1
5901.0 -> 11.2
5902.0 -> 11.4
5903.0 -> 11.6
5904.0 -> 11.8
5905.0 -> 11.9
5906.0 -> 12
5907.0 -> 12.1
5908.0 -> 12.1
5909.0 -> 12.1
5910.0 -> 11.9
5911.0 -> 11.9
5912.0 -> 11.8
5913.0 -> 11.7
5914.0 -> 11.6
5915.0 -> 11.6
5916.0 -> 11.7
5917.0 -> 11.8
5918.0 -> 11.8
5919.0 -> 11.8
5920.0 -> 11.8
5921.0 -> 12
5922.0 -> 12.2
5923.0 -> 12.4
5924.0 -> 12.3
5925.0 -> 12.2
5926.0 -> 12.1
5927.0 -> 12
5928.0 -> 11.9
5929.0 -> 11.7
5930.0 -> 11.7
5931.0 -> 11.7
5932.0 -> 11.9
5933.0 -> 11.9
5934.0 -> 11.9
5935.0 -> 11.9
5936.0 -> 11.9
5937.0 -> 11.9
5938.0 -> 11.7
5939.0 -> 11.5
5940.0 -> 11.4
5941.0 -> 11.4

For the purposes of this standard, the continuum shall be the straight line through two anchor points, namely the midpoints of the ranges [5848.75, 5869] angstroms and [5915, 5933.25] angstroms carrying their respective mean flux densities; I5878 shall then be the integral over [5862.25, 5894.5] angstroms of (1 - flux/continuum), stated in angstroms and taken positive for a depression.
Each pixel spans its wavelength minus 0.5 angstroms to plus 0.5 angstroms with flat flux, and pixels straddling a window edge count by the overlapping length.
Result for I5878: 0.8 angstroms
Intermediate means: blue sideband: 12.2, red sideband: 11.9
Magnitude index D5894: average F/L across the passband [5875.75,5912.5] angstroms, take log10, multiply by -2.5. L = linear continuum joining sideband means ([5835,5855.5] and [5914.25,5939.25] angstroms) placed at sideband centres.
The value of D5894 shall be 0.07 mag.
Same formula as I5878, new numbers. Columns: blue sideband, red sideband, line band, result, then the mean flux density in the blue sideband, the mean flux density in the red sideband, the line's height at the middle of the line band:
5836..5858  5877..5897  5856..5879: -1.35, 12.2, 11.1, 11.6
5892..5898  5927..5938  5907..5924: -1.38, 10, 11.8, 11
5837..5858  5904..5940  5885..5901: 2.29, 12.2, 11.9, 12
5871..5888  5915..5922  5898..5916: 0.42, 12.2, 11.8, 11.9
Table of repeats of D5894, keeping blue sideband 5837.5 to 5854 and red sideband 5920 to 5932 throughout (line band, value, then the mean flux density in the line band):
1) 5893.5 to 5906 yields 0.11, 10.9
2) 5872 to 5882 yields -0.05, 12.8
